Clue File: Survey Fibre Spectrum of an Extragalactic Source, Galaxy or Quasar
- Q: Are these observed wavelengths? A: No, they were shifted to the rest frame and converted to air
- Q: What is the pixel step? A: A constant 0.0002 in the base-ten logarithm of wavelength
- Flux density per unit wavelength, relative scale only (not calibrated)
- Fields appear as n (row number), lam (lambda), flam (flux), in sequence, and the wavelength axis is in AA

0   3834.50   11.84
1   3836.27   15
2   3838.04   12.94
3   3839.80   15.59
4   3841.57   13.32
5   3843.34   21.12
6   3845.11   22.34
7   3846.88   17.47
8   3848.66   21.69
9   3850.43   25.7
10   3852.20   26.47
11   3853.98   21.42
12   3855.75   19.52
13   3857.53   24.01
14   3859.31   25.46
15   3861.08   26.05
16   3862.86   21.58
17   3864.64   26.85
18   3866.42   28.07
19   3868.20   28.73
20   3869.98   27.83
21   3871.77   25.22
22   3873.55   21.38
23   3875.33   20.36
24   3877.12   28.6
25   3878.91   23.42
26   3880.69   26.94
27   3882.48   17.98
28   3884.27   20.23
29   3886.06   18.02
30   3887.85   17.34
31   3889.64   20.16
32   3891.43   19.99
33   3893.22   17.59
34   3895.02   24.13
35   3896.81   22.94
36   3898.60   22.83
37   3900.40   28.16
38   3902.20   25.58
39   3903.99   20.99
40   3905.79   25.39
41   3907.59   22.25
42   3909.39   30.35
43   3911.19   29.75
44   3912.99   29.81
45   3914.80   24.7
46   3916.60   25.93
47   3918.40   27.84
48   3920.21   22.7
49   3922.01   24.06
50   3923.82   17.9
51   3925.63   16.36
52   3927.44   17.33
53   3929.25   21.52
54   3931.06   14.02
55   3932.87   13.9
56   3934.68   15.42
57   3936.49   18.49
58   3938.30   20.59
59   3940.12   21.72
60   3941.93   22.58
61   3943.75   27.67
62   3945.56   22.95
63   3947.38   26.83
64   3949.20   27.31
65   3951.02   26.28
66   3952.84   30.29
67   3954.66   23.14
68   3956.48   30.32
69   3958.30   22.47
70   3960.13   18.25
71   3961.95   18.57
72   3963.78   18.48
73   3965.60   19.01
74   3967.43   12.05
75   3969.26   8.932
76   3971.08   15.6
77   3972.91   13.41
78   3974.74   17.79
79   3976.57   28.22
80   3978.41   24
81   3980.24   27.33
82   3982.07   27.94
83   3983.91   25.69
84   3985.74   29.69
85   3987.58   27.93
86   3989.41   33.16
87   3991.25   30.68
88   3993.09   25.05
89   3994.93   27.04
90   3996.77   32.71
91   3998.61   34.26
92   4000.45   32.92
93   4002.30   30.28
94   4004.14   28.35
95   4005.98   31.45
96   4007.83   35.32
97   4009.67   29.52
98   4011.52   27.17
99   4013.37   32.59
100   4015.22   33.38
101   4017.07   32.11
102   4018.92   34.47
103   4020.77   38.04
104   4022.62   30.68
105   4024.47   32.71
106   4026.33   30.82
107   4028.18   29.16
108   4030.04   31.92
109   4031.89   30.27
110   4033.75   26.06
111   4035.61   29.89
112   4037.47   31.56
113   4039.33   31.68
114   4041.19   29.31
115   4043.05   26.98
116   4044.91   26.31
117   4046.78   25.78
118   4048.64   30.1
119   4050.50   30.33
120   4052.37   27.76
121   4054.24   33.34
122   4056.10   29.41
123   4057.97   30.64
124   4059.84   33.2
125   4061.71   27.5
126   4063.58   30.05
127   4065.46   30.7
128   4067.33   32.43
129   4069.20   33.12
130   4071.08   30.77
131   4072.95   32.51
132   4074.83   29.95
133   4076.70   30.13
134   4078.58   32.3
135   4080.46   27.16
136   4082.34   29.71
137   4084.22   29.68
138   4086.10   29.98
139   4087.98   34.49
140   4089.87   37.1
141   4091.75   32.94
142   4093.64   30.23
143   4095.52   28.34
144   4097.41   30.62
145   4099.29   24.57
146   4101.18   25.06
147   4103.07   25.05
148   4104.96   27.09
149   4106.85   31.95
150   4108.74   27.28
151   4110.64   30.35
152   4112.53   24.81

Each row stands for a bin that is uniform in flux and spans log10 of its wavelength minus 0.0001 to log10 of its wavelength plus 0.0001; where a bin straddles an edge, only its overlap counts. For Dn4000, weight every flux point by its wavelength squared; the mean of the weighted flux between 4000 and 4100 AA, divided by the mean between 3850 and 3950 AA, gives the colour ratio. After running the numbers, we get 1.44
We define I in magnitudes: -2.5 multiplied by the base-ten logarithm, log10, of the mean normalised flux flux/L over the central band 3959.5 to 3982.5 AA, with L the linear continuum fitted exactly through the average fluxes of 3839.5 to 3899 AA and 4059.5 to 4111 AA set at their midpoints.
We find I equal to 0.34 mag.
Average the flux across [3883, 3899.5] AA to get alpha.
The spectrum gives 20.3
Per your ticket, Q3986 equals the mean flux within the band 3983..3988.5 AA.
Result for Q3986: 27.8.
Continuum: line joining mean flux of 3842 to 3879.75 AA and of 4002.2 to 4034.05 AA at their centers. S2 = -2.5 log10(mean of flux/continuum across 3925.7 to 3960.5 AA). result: 0.254 mag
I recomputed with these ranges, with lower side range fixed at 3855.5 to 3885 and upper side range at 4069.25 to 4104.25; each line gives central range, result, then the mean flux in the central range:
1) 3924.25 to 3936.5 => 0.48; 16.6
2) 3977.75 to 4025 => -0.10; 30.6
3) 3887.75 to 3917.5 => 0.05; 24.2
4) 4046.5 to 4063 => -0.03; 30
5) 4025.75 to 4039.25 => -0.05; 30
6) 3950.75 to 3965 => 0.15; 23.3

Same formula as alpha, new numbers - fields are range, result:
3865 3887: 23.9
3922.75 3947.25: 19.5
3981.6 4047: 30.4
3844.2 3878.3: 24.1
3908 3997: 23.1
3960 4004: 24.3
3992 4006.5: 30.2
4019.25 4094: 30.7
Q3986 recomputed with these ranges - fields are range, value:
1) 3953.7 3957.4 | 26.8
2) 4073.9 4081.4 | 29.9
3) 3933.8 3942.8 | 19.8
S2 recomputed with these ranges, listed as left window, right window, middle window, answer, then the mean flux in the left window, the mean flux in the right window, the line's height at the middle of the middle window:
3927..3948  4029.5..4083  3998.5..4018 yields -0.205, 20.2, 30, 26.1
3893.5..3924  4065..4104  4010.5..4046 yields -0.078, 25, 30.3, 28.6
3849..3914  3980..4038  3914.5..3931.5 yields 0.219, 23.9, 30.7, 26.1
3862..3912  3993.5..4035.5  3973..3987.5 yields 0.162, 23.7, 31.3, 29.3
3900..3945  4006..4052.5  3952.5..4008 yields 0.086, 22.5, 30.6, 26.9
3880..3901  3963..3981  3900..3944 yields -0.116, 21.2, 18.4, 20.1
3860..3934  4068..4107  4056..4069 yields -0.058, 23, 30.1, 29.2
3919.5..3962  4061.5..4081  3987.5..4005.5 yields -0.185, 21.8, 30.8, 25.6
